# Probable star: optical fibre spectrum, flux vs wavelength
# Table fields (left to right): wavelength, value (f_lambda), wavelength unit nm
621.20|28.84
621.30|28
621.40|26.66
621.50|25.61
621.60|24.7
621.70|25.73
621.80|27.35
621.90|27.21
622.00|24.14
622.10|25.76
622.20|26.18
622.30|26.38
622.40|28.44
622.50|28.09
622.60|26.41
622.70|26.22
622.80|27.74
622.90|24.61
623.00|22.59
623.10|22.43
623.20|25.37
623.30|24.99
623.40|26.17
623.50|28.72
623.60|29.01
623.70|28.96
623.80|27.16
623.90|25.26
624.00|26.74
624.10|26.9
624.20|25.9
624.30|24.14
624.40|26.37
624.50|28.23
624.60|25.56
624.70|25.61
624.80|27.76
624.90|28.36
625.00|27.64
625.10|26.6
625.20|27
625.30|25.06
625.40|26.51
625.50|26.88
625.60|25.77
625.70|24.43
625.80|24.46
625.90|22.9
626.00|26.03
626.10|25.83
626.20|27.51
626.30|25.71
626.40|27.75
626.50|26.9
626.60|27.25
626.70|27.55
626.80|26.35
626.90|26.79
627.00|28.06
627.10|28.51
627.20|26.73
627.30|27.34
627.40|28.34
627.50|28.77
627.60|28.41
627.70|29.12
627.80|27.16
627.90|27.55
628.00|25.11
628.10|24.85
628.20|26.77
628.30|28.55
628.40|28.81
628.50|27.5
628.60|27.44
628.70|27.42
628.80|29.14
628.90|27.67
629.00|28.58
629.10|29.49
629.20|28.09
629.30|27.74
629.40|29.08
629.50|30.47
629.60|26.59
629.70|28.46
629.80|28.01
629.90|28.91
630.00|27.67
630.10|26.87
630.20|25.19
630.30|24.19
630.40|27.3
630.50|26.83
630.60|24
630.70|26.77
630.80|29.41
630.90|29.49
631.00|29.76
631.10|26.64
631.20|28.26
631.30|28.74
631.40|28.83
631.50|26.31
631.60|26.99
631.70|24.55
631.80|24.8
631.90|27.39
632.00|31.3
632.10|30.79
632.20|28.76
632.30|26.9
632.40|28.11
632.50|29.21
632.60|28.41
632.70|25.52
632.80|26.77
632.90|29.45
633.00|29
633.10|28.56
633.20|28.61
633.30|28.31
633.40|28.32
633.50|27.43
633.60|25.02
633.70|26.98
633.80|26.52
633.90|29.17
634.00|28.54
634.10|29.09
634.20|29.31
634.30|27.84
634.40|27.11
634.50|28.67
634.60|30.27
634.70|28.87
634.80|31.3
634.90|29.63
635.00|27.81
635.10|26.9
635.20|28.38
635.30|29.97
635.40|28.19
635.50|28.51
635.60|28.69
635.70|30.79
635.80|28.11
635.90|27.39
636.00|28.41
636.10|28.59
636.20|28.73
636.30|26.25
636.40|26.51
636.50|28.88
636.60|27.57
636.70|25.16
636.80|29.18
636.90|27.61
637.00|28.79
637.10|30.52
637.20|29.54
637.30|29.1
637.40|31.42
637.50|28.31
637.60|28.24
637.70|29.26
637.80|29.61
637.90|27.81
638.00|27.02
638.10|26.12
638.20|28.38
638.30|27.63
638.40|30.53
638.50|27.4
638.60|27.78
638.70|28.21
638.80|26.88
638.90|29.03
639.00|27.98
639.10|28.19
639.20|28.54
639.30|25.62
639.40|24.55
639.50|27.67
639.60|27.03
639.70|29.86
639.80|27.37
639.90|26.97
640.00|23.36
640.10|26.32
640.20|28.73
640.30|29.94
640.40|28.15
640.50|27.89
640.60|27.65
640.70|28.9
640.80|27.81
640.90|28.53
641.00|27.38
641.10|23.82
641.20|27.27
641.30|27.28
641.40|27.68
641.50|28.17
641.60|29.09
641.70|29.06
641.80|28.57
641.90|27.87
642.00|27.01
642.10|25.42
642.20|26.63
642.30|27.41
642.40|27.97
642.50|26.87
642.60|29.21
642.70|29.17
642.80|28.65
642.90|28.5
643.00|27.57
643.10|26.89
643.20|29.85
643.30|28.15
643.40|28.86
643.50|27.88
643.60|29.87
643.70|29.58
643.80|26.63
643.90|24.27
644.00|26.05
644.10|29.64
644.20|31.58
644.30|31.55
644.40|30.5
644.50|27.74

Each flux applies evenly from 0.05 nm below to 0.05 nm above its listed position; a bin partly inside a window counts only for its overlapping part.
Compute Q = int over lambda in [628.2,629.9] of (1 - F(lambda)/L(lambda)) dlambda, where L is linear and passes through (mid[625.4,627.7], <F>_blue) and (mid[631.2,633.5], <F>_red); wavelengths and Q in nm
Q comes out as -0.061 nm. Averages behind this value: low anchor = 26.8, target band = 28.3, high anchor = 28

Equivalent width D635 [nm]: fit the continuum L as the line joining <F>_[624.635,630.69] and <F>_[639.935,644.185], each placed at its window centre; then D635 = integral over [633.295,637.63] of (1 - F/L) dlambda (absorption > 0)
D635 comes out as -0.15 nm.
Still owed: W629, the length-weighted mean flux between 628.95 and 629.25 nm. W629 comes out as 28.7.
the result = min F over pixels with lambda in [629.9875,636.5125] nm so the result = 24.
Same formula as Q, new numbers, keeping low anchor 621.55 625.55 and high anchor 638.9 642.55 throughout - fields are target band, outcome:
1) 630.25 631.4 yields -0.03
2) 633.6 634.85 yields -0.07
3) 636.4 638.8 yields -0.10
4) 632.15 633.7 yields -0.05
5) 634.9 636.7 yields -0.07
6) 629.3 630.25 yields -0.04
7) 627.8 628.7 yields -0.01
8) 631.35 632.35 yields -0.03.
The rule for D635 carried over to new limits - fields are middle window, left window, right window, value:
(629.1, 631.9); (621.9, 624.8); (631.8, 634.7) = 0.02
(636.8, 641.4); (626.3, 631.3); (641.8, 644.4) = 0.02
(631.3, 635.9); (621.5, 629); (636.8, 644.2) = -0.14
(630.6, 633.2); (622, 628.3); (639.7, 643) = -0.09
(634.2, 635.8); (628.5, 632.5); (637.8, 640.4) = -0.07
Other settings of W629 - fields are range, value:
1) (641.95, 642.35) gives 26.6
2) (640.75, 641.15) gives 26.9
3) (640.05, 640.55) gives 28.2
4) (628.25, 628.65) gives 28.1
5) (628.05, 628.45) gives 27.2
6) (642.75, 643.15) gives 27.9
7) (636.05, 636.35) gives 27.9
